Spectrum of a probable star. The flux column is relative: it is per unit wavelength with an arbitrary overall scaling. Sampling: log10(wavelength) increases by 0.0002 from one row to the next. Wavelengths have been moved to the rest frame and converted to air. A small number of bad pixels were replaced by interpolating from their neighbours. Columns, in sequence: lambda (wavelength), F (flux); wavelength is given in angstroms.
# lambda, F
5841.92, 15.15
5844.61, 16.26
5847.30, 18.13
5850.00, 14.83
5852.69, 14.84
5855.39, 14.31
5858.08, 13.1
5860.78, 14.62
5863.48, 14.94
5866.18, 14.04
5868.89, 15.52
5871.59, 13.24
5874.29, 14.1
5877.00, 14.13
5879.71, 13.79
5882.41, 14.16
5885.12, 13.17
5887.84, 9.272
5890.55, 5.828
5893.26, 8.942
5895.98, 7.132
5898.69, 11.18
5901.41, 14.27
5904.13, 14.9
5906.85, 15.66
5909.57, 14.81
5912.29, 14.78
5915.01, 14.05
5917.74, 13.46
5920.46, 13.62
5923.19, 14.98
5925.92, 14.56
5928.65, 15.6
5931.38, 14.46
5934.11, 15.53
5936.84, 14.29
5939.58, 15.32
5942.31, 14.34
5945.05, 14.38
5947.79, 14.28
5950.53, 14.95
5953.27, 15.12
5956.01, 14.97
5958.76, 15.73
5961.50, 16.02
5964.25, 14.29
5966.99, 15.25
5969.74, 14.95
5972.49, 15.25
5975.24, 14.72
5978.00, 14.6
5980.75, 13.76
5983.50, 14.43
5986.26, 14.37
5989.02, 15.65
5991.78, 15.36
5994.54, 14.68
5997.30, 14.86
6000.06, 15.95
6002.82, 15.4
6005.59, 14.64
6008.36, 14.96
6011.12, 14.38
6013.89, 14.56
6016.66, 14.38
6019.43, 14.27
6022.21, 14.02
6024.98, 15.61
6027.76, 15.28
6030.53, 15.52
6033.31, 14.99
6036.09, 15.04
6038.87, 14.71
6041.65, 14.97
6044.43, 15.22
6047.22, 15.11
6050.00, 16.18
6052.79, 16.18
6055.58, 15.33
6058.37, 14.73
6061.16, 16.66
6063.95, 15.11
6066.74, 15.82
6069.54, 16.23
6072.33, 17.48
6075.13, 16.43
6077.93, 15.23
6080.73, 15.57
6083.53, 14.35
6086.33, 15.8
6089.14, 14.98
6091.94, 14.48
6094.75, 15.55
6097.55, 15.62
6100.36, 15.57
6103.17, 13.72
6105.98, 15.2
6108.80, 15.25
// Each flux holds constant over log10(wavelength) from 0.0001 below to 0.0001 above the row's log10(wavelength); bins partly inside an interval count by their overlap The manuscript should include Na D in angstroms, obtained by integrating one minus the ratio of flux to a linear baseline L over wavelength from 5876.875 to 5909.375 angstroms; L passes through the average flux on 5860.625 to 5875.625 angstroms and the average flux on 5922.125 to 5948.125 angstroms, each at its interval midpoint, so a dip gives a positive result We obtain 5.9 angstroms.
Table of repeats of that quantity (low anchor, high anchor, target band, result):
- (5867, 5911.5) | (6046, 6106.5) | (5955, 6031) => -3.9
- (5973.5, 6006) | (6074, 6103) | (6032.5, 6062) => -0.5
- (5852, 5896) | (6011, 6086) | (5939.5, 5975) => -2.5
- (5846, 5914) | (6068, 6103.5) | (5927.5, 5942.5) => -1.1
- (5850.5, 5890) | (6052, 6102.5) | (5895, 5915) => 0.8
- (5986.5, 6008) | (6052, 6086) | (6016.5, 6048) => 1.0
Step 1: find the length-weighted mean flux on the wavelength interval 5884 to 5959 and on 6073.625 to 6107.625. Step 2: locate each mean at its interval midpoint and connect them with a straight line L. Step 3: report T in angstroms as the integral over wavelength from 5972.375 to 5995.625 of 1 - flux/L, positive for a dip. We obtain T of -1.0 angstroms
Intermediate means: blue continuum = 13.5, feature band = 14.7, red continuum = 15.2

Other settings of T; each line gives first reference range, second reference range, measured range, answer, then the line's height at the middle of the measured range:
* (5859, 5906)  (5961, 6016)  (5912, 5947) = -2.5 angstroms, 13.6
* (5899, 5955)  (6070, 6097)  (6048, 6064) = -0.3 angstroms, 15.4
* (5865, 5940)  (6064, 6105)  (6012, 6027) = 0.1 angstroms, 14.7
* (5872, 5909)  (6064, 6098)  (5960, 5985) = -2.2 angstroms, 13.6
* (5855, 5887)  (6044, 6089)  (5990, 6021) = 0.6 angstroms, 15.2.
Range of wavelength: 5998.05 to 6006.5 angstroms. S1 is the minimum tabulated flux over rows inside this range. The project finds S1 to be 14.64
